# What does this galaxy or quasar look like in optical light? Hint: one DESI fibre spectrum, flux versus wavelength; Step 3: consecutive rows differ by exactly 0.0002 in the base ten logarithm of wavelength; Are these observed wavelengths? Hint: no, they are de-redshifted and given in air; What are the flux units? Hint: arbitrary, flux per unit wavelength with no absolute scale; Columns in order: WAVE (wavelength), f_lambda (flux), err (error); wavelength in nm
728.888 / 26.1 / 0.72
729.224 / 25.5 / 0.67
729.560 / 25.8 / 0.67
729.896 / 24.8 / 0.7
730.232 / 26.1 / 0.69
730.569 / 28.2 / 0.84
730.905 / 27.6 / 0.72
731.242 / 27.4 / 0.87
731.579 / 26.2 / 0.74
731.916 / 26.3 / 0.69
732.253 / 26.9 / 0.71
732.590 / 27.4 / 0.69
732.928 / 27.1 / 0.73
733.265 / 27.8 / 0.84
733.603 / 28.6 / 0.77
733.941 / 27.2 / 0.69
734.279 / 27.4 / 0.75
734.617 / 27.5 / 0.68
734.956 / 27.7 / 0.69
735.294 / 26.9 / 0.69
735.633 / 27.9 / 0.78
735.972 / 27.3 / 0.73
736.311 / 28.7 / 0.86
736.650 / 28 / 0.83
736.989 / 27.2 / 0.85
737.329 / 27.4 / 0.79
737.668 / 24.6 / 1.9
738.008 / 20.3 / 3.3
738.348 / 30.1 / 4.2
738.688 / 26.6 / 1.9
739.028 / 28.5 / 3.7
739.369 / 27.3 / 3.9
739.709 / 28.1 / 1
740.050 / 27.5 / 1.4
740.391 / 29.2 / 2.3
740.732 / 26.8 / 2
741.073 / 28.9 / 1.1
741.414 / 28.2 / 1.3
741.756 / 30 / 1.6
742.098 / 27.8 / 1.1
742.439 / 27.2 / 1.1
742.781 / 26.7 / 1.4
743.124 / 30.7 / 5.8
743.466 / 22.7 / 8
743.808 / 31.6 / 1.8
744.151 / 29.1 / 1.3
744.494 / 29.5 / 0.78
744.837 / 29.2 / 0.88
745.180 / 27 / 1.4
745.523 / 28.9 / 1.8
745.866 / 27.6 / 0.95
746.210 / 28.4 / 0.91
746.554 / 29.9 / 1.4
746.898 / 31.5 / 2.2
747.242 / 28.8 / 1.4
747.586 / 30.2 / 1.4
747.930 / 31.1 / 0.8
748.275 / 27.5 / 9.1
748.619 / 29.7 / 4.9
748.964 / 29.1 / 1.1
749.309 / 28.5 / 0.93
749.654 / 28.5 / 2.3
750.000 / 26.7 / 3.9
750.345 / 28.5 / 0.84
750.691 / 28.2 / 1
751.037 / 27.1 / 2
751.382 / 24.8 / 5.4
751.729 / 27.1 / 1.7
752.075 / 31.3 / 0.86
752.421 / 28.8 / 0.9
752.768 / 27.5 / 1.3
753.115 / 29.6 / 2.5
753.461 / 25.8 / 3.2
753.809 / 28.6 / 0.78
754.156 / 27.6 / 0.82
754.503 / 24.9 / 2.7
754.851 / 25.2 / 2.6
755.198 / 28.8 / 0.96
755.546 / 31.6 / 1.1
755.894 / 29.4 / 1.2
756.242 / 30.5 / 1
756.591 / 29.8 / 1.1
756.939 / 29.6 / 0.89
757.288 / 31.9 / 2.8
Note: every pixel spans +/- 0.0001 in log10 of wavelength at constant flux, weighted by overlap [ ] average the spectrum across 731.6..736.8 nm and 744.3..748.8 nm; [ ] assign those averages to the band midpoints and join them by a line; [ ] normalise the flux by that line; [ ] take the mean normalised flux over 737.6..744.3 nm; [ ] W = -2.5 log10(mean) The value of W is 0.03 mag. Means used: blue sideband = 27.5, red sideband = 29.2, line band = 27.6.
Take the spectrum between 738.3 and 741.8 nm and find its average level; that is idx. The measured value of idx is 28.2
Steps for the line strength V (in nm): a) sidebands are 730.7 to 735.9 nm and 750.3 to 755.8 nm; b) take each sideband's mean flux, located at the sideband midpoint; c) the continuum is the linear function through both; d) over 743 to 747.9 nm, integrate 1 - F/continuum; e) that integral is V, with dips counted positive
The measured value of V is -0.24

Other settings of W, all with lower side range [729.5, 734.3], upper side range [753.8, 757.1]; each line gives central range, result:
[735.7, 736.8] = -0.027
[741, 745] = -0.027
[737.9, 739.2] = 0.032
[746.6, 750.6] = -0.037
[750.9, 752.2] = 0.034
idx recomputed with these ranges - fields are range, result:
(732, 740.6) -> 27.3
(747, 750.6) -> 28.9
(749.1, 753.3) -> 28.1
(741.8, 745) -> 28.3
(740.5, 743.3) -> 28.3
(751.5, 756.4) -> 28.3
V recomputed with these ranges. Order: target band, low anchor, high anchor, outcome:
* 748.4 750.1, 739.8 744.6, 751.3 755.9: -0.030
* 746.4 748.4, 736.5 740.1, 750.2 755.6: -0.181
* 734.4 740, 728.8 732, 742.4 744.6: 0.042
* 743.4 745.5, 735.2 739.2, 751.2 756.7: -0.078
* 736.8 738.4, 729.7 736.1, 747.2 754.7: 0.104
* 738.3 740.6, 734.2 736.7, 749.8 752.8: -0.030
